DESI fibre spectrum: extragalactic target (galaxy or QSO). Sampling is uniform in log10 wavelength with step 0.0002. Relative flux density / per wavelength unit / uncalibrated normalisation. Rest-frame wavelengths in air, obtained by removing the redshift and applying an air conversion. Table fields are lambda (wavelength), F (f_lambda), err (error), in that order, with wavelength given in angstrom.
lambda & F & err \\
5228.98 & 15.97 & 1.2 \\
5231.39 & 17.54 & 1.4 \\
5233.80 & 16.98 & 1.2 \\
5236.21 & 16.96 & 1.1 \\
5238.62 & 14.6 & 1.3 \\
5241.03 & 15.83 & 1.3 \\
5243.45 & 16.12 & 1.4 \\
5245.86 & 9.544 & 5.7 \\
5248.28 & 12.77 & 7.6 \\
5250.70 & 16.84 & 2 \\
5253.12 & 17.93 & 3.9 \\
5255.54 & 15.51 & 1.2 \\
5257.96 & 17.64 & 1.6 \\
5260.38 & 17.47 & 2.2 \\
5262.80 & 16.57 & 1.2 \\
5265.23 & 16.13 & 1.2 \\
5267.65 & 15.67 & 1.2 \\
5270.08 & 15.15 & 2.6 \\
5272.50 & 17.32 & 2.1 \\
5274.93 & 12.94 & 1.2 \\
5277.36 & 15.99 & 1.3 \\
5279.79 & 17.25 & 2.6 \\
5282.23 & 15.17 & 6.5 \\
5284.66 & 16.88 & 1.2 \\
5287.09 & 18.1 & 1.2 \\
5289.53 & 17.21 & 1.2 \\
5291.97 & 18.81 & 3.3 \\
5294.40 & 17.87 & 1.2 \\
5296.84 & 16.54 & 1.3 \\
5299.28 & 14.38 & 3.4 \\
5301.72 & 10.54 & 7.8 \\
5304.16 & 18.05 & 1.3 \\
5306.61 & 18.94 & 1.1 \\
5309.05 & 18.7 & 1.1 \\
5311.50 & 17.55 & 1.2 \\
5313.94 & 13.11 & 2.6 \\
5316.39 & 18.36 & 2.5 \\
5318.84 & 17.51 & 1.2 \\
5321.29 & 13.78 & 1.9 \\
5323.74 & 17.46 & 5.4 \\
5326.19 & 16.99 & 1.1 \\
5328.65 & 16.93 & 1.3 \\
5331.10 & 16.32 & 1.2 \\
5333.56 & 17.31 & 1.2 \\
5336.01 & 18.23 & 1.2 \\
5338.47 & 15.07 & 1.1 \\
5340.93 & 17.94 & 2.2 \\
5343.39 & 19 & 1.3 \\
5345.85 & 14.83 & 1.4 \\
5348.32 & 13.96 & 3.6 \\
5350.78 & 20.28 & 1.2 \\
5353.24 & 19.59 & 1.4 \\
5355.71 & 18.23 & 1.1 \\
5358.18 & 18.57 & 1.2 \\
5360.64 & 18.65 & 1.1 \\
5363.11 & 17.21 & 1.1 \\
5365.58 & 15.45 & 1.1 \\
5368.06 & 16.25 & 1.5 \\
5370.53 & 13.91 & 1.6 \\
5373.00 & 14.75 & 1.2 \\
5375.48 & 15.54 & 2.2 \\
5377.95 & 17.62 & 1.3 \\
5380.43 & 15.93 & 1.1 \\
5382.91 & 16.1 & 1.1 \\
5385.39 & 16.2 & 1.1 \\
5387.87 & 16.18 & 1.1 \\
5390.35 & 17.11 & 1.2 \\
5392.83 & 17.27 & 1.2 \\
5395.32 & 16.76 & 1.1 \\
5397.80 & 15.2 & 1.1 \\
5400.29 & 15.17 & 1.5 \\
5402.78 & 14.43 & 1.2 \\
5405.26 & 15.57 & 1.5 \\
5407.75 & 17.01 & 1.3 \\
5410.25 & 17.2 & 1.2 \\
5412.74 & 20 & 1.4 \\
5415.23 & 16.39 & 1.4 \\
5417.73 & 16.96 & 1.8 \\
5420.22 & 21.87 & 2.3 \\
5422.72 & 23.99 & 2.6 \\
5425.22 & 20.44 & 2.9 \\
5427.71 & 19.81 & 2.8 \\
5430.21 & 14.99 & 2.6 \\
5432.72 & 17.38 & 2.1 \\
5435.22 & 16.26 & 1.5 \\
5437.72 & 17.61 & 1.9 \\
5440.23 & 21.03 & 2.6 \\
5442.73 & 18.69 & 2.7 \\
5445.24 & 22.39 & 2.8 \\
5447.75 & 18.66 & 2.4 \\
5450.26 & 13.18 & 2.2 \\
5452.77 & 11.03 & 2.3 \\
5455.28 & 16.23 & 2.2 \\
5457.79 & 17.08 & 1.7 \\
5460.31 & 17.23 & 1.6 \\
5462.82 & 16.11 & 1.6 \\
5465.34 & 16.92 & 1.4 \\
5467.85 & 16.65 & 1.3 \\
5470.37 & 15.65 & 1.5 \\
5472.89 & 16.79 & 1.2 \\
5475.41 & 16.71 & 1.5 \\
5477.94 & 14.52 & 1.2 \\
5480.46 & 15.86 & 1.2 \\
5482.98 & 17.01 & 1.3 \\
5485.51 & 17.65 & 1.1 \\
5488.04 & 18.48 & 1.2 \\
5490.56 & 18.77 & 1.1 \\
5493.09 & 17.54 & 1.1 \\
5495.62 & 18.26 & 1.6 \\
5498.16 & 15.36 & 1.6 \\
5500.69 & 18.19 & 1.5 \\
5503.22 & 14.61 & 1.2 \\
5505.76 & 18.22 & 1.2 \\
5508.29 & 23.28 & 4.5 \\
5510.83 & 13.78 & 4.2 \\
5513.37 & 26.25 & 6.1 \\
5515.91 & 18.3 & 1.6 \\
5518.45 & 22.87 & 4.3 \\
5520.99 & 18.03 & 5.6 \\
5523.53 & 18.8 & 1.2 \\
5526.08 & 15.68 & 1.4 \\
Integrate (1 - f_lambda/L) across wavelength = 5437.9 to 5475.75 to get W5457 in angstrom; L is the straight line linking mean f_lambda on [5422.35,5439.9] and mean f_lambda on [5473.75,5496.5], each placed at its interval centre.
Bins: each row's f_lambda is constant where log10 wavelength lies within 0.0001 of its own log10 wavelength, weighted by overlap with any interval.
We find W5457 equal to 1.9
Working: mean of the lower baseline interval 18.5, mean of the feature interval 17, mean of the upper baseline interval 17.2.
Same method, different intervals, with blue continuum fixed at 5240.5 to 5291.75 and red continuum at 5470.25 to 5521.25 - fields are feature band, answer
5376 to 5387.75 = 0.4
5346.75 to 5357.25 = -0.8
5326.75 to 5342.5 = -0.4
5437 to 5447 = -1.4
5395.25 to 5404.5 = 1.0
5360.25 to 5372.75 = 0.6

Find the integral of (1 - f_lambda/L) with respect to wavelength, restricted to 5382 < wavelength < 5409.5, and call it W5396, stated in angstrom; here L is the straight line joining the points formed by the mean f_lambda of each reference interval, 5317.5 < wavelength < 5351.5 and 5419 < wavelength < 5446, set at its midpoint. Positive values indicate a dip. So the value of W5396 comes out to 3.5 angstrom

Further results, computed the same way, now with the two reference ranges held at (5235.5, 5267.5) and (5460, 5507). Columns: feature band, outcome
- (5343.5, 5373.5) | -1.3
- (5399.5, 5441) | -3.7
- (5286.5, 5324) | -1.6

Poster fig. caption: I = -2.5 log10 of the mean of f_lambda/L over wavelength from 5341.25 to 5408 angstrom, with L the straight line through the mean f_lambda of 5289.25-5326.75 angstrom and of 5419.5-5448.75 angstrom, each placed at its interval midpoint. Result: 0.093 mag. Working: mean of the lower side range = 16.6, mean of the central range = 16.6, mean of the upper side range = 19.4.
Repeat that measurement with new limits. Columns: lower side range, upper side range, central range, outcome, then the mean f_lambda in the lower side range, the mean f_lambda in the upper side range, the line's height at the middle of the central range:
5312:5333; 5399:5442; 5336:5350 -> 0.02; 16.4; 18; 16.7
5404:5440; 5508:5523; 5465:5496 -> 0.15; 18.3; 20.2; 19.5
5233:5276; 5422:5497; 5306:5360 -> -0.06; 15.7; 17.4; 16.3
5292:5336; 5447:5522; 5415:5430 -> -0.16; 16.6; 17.3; 17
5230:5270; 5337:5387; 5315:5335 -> -0.02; 15.9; 16.8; 16.5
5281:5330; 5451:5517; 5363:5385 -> 0.07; 16.6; 17.1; 16.8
